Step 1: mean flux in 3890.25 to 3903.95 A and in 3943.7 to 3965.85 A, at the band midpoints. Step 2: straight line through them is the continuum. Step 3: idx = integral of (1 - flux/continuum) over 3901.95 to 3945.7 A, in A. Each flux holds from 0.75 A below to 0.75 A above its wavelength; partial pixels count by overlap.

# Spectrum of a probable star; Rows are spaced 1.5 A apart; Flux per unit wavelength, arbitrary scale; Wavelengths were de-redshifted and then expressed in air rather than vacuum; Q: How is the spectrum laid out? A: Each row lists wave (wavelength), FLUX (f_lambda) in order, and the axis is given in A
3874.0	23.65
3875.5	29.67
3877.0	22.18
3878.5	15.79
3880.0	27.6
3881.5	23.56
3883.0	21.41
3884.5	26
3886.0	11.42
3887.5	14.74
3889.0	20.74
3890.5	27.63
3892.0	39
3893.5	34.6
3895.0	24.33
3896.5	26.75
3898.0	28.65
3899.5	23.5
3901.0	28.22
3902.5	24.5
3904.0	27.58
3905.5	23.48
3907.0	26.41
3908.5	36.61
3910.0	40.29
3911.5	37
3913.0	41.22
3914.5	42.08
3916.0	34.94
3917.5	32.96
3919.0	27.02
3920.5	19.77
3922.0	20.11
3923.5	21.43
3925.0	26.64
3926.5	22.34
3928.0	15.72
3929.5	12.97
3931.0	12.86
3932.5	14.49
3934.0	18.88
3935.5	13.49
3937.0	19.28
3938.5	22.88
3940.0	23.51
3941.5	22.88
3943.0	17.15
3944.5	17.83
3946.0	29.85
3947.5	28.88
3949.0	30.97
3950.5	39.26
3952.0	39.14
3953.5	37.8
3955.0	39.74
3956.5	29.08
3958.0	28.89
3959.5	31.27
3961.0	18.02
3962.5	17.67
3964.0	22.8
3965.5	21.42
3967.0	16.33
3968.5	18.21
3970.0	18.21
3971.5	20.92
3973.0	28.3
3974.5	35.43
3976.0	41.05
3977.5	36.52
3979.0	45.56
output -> 6.0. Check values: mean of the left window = 28.6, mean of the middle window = 24.8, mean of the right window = 28.9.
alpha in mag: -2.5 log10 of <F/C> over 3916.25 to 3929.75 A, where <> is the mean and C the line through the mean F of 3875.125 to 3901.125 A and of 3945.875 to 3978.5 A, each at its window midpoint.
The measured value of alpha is 0.16 mag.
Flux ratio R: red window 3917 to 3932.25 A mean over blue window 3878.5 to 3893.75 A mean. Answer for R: 0.87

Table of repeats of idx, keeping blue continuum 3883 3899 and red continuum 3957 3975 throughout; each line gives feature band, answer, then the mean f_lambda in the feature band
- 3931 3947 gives 2.66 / 19.8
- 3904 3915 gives -4.46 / 34.6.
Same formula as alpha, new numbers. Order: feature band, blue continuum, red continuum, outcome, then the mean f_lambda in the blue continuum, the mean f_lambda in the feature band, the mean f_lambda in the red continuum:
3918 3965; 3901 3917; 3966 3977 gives 0.20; 33.2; 24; 25.7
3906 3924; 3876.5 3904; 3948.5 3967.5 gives -0.21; 24.6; 31.7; 28.8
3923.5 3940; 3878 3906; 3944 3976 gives 0.39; 24.8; 18.4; 27.5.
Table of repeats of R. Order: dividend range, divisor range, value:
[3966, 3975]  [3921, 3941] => 1.19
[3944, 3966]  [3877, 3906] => 1.18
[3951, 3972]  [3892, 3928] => 0.89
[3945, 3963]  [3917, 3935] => 1.53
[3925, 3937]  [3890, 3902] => 0.58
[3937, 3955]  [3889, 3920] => 0.91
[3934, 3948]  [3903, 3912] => 0.68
